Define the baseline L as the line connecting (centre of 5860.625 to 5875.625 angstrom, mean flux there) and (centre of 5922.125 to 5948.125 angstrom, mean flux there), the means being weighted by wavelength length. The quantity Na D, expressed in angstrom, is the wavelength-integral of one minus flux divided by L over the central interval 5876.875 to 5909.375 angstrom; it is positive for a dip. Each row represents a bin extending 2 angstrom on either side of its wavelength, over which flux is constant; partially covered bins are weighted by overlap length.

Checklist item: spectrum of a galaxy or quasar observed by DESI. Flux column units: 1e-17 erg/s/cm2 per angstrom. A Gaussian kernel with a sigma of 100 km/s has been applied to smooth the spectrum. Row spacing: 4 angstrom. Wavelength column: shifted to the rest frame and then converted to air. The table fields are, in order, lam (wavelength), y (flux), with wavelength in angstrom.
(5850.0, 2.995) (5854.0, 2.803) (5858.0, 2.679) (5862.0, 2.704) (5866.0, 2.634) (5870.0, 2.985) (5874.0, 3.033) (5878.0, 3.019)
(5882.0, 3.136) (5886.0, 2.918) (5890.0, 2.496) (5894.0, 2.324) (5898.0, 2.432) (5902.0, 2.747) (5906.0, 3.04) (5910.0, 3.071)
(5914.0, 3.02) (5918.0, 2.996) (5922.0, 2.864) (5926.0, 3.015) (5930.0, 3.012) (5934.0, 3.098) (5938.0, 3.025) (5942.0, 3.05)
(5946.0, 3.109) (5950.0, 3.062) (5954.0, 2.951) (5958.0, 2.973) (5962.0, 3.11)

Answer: 1.6 angstrom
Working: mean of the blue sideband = 2.84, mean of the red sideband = 3.04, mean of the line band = 2.77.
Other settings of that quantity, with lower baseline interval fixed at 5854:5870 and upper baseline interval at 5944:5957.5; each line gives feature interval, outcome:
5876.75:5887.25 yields -0.9 angstrom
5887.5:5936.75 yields 1.0 angstrom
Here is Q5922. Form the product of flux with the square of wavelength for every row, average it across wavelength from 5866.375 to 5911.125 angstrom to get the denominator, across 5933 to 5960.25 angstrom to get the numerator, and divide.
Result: 1.1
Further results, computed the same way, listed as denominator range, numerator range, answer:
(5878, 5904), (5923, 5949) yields 1.14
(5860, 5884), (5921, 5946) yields 1.06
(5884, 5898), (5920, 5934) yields 1.18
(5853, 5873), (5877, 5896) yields 1.01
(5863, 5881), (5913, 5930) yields 1.04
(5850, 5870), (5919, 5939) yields 1.11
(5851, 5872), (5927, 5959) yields 1.13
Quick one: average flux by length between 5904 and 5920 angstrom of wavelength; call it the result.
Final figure 3.03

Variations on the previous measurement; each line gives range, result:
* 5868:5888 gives 3.02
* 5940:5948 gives 3.08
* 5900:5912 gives 2.95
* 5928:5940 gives 3.04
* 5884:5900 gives 2.54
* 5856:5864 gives 2.69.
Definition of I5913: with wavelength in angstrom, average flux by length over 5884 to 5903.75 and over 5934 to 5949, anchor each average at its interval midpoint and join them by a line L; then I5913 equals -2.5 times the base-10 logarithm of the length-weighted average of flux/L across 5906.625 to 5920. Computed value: -0.095 mag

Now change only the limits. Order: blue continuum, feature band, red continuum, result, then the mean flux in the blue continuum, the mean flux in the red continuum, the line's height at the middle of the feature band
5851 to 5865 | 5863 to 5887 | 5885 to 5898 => -0.122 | 2.74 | 2.53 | 2.63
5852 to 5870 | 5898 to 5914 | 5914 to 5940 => 0.009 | 2.74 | 3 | 2.92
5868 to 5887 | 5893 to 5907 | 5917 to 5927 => 0.138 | 3.02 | 2.95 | 2.99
